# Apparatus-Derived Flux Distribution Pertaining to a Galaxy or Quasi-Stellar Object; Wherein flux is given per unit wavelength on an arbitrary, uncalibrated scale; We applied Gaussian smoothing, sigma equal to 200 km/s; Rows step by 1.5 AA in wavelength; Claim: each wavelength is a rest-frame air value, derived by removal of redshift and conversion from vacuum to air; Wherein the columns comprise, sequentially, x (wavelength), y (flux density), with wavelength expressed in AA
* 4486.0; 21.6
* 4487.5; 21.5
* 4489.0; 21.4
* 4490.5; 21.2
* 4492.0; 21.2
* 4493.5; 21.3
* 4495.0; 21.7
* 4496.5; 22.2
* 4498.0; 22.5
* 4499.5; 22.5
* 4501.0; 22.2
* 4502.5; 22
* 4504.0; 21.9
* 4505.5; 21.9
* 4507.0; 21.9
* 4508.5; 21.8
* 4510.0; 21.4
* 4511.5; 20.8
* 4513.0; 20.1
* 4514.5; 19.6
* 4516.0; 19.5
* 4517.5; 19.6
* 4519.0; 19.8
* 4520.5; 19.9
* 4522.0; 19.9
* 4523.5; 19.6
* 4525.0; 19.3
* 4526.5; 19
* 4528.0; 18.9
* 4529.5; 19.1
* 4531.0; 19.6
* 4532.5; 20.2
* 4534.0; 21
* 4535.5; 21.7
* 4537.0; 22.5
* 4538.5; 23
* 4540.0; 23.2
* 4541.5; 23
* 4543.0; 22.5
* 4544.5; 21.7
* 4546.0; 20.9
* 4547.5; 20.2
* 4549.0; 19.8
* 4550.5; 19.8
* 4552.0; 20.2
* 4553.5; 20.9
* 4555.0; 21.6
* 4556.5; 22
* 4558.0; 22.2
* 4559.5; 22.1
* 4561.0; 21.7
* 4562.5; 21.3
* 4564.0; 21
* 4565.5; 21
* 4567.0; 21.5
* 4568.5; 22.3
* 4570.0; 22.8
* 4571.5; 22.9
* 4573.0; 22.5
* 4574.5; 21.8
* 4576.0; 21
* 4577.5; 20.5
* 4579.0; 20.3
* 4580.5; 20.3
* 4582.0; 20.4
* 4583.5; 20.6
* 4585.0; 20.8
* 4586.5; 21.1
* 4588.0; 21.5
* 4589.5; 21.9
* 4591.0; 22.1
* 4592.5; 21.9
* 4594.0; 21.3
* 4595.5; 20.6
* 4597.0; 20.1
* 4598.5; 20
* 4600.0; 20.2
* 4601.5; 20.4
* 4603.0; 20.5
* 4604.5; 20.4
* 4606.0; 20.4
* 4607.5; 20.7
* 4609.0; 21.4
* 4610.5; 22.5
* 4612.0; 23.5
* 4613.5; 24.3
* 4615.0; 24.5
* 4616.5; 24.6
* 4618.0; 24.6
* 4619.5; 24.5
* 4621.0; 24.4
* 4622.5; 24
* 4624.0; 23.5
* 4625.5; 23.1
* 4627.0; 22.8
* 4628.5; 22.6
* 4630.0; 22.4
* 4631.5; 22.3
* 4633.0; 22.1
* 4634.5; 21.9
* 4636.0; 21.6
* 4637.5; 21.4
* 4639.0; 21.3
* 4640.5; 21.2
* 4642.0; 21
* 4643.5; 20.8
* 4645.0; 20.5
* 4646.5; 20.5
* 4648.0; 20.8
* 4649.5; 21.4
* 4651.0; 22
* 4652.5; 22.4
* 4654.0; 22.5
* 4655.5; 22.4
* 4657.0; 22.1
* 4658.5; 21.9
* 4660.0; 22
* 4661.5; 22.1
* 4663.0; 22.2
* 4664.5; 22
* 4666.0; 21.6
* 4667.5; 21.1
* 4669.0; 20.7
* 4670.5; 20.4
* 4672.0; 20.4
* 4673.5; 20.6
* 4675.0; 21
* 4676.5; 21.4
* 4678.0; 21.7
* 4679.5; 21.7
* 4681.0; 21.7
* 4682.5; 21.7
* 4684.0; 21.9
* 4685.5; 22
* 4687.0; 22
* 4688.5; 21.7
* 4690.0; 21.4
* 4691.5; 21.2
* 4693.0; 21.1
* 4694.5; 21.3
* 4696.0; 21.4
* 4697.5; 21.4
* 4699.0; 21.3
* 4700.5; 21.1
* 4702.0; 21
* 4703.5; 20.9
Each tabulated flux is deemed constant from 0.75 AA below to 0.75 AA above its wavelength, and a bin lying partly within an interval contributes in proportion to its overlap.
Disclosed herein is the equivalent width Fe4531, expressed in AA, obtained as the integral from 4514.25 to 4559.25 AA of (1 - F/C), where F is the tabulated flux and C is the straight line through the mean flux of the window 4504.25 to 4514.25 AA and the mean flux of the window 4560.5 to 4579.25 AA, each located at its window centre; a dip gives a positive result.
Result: 1.5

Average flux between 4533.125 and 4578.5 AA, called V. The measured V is 21.6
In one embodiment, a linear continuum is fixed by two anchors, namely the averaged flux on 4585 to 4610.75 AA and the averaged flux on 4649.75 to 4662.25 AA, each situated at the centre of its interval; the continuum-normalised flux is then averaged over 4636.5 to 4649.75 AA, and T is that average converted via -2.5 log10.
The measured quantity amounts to 0.05 mag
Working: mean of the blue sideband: 21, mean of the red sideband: 22.1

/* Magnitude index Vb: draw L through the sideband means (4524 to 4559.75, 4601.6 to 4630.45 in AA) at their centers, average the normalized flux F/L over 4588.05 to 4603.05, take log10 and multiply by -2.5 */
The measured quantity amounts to 0.07 mag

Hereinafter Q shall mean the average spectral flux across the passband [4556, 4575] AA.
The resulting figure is 21.9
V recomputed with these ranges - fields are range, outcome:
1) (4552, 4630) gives 21.9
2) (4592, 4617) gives 21.6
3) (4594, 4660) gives 22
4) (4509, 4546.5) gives 20.6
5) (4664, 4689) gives 21.4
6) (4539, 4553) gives 21.3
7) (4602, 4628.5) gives 22.9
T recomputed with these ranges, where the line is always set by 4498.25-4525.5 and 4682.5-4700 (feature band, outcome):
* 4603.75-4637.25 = -0.077 mag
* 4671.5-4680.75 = 0.014 mag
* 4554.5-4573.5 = -0.045 mag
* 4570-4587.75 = -0.006 mag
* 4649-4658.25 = -0.038 mag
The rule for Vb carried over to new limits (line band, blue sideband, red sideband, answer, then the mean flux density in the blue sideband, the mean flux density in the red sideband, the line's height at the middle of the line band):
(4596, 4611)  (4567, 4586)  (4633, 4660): 0.04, 21.4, 21.5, 21.4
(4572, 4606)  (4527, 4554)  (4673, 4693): 0.01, 21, 21.5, 21.2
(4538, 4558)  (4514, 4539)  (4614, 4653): -0.05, 20.1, 22.4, 20.6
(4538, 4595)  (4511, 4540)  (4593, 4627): -0.01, 20.2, 22.3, 21.2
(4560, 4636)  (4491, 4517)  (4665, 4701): -0.03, 21.4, 21.3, 21.4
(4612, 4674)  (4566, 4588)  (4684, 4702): -0.04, 21.3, 21.4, 21.4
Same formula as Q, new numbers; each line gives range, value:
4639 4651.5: 21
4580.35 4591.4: 21.1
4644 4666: 21.8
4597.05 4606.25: 20.3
